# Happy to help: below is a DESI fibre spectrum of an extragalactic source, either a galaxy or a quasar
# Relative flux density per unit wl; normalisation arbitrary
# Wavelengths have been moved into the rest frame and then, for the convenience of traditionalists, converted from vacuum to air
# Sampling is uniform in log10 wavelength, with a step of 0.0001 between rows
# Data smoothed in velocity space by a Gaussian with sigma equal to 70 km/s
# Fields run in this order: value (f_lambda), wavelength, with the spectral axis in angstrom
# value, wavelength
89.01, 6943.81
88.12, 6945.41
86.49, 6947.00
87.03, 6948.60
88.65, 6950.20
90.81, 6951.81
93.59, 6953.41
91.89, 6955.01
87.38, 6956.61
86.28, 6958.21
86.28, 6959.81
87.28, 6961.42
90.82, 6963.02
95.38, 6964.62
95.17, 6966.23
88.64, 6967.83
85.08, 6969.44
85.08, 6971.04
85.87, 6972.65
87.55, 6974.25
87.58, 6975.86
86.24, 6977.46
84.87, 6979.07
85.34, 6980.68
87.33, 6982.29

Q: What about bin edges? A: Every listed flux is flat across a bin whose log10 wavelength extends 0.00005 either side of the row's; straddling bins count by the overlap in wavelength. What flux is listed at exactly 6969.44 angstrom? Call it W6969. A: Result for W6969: 85.08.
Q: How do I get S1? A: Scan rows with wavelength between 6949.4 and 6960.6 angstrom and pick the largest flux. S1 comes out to 93.59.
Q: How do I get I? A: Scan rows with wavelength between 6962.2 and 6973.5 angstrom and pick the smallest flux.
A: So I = 85.08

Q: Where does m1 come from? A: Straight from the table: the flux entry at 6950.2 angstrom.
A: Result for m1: 88.65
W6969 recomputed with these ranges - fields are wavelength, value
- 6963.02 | 90.82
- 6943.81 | 89.01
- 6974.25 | 87.55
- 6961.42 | 87.28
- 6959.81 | 86.28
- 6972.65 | 85.87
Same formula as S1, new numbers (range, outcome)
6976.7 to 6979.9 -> 86.24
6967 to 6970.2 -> 88.64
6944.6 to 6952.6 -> 90.81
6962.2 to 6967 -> 95.38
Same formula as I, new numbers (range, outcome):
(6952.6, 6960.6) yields 86.28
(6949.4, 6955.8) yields 88.65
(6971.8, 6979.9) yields 84.87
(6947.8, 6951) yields 87.03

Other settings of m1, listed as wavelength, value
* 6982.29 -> 87.33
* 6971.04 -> 85.08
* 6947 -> 86.49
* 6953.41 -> 93.59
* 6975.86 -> 87.58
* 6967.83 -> 88.64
